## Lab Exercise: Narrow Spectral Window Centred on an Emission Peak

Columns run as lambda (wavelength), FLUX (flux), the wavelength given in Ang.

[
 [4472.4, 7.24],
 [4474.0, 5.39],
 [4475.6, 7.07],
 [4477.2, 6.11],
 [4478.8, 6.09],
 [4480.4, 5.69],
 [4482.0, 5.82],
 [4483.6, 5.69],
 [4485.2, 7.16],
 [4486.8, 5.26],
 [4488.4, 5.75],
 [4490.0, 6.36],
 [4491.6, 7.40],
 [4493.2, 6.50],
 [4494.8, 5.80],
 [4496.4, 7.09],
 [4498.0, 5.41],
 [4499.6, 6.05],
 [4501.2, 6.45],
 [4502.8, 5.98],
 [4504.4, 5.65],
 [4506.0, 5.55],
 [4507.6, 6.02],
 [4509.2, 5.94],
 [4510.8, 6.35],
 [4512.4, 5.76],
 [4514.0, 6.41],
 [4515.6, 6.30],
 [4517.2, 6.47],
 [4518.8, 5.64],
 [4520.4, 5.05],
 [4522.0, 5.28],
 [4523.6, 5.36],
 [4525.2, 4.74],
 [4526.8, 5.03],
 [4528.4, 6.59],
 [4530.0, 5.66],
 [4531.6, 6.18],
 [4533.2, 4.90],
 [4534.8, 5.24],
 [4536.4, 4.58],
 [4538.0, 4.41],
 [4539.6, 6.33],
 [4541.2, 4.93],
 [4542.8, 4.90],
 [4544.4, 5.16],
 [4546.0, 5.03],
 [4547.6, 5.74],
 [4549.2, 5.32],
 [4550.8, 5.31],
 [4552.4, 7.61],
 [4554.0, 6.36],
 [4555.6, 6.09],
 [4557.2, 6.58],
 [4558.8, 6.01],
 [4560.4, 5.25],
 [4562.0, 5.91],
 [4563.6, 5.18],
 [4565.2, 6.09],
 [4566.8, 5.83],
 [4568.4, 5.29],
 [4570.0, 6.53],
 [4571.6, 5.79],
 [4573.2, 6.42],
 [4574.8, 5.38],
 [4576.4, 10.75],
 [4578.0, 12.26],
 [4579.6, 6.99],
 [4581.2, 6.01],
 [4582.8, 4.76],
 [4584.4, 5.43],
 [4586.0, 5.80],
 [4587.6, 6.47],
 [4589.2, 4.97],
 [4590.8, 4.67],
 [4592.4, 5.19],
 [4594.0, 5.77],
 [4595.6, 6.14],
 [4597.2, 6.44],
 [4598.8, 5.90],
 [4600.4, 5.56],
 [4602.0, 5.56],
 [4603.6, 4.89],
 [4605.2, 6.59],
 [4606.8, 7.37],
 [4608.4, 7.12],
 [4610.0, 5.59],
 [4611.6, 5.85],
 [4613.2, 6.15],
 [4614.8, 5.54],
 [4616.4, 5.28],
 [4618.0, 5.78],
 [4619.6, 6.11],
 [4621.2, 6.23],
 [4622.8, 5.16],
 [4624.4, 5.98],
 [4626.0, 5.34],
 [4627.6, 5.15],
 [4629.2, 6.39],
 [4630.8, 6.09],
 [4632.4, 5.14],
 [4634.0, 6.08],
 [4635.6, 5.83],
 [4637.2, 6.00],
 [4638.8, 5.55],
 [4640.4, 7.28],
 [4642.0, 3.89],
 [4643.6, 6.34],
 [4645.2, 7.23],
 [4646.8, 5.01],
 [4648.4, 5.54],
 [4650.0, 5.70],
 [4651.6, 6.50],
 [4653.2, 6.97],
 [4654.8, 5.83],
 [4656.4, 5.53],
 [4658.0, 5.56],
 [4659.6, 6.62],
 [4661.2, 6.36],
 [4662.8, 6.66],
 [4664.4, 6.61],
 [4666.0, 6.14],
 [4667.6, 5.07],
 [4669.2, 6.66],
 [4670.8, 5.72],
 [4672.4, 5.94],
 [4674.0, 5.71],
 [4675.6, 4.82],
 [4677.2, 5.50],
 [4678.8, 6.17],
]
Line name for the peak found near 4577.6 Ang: H-gamma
